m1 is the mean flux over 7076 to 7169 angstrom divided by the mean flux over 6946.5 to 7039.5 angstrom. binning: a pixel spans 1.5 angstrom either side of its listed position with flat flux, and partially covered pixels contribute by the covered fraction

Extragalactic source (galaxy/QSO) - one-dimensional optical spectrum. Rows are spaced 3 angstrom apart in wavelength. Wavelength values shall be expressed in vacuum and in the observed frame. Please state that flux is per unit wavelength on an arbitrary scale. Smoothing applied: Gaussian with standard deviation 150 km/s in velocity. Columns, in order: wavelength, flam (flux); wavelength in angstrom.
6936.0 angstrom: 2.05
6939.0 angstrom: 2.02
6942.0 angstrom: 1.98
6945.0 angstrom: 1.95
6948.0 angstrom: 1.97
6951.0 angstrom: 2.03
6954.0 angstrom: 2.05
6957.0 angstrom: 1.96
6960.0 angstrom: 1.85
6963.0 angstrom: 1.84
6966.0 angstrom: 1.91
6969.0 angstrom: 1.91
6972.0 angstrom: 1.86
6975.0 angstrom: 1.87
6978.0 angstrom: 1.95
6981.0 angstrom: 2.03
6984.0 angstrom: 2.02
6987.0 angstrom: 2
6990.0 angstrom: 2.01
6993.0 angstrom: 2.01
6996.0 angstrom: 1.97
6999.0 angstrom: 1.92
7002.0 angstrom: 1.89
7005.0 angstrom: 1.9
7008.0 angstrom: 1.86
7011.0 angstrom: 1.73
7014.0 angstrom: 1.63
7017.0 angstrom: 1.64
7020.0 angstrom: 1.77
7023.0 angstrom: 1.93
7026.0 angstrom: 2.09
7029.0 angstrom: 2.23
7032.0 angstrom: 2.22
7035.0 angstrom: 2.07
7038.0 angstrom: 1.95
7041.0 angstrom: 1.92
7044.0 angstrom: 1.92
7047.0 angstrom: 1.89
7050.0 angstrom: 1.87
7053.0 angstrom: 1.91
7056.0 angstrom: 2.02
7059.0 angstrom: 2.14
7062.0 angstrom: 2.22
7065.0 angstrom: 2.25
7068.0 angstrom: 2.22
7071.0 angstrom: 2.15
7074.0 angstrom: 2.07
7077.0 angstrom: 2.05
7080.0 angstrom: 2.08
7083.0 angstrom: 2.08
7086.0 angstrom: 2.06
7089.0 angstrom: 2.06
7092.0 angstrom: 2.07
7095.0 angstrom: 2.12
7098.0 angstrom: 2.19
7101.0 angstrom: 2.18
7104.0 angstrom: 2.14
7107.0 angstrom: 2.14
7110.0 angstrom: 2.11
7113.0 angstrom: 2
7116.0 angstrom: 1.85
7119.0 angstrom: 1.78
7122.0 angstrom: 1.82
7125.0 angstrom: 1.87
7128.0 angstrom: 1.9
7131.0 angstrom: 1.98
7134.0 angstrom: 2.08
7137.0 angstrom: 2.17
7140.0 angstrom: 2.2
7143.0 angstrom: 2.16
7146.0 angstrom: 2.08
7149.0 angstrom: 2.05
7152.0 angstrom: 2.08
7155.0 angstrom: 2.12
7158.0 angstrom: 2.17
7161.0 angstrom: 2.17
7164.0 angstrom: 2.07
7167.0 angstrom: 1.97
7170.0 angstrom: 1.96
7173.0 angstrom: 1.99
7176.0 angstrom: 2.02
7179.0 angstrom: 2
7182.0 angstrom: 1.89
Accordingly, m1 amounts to 1.06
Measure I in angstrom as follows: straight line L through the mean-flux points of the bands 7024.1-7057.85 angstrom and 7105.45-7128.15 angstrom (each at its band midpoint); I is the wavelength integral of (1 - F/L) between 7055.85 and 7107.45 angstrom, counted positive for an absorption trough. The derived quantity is -4.1 angstrom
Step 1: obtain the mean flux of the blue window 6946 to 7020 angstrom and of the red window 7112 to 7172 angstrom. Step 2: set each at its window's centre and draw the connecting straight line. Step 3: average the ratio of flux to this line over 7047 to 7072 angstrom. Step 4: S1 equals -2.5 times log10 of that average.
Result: -0.06 mag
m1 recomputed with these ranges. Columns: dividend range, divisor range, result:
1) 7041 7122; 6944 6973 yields 1.06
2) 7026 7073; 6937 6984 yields 1.06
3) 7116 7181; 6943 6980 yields 1.05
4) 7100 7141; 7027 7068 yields 0.98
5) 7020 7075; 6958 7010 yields 1.06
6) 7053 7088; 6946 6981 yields 1.09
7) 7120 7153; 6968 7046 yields 1.05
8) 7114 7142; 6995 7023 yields 1.08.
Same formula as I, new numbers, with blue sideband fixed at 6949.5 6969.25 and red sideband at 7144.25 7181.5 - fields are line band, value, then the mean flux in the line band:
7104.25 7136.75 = 1.0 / 1.97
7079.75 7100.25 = -0.9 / 2.1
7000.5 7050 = 1.5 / 1.91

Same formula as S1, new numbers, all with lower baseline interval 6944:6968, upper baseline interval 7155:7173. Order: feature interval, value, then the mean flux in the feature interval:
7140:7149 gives -0.03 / 2.12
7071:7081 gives -0.03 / 2.08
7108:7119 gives 0.04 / 1.97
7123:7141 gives 0.01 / 2.02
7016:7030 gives 0.03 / 1.93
